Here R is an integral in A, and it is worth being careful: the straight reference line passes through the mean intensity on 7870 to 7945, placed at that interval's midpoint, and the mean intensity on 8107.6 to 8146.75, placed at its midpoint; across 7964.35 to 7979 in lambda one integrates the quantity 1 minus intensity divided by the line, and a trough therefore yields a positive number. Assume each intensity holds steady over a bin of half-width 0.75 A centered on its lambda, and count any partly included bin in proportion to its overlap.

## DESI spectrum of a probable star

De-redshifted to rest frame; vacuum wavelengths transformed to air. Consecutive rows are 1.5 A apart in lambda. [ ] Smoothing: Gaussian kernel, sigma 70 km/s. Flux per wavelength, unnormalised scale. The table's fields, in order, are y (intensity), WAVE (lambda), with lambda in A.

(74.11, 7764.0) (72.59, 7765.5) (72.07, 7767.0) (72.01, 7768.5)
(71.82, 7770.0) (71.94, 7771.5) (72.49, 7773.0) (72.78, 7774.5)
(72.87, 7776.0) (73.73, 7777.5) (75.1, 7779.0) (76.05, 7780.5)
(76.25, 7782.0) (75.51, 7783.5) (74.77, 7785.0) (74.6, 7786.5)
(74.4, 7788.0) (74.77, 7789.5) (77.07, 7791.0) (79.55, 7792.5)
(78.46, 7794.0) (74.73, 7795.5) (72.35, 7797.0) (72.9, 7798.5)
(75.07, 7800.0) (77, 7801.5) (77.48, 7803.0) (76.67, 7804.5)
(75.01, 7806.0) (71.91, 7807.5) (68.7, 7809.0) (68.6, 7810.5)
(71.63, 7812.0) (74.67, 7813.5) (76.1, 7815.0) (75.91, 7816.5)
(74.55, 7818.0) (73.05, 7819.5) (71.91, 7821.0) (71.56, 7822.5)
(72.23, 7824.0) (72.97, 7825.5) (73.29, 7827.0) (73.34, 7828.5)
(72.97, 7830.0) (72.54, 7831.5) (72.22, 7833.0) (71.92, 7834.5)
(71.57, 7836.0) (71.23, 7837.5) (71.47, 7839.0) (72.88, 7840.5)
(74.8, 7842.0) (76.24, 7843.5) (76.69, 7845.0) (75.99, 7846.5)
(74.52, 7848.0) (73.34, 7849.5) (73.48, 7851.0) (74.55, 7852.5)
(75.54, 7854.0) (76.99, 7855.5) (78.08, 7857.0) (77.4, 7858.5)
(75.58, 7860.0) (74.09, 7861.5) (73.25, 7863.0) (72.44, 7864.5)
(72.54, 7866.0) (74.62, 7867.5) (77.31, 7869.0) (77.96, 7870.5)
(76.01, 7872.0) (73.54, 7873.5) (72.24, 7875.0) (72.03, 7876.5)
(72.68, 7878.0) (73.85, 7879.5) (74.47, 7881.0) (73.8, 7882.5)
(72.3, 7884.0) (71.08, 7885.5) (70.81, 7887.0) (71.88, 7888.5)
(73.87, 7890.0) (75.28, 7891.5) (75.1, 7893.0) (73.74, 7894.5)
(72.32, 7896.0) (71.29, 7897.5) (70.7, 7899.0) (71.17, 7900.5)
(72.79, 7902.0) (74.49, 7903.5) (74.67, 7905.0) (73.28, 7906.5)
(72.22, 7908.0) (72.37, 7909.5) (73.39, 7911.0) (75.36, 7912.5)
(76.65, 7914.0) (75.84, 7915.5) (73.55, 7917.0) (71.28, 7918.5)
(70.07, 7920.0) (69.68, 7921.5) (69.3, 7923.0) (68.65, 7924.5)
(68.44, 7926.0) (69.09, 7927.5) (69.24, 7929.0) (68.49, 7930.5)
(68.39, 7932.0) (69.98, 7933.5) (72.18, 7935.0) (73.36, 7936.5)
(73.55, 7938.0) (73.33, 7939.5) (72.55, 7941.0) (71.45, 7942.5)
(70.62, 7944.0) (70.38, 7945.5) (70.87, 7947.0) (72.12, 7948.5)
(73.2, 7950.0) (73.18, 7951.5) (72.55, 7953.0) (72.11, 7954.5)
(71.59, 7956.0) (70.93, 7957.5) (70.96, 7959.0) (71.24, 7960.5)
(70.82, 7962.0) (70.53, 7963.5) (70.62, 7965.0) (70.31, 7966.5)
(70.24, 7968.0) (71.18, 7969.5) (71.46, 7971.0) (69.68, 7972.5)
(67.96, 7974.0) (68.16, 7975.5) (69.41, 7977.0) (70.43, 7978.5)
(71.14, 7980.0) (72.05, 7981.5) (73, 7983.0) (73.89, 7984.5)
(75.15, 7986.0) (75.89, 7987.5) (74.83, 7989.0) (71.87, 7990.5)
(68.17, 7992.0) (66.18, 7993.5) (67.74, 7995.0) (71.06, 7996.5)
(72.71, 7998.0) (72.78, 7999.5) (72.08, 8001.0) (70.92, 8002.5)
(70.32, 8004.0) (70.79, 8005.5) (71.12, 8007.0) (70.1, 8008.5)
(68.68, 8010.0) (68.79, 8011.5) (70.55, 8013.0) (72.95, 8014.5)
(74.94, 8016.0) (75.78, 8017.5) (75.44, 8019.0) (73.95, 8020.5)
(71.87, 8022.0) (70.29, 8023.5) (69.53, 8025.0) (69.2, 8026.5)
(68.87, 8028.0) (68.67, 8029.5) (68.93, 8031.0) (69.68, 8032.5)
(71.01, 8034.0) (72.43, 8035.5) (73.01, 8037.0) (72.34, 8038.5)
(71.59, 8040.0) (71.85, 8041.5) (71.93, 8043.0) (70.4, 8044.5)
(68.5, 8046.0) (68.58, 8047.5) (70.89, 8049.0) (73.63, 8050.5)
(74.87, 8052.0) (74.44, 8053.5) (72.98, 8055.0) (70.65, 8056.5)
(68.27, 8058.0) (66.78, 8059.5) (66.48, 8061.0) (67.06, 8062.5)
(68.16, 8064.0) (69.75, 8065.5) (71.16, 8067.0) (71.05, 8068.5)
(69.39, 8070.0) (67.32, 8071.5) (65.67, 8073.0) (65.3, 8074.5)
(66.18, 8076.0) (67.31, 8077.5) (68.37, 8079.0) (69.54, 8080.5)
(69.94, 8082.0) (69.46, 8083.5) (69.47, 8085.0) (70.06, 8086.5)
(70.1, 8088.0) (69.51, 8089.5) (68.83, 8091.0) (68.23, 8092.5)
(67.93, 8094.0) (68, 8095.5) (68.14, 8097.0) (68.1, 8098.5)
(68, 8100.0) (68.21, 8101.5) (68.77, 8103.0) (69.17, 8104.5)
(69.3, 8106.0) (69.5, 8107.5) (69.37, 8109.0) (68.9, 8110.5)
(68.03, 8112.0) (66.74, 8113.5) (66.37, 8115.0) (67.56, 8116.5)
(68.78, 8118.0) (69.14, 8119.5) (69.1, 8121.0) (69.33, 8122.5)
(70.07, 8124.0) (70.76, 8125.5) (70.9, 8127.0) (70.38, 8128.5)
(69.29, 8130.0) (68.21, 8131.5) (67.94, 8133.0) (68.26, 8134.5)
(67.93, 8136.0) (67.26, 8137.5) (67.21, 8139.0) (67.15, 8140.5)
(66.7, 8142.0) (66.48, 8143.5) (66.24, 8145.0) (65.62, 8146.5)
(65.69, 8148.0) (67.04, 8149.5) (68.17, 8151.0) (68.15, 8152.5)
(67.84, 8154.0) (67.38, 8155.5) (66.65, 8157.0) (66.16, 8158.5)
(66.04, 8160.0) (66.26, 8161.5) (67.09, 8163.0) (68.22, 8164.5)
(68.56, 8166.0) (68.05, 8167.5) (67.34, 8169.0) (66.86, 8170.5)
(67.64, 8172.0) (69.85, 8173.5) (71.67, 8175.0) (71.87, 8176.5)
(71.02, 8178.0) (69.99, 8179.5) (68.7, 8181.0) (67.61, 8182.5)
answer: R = 0.3 A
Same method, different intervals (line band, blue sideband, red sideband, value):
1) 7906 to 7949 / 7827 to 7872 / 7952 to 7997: 0.4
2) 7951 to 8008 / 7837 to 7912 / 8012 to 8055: 1.0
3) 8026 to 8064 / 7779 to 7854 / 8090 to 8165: -0.5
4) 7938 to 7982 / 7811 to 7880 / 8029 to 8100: 0.4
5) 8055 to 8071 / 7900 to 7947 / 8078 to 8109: 0.1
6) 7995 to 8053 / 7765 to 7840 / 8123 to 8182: -0.9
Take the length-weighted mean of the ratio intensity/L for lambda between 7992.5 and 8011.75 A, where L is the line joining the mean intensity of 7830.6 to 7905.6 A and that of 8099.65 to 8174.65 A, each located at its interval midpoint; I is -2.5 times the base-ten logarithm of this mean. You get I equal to 0.010 mag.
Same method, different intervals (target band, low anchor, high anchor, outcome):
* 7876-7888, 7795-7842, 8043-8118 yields -0.01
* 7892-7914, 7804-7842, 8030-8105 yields -0.02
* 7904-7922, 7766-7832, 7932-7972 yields -0.02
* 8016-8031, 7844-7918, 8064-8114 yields -0.02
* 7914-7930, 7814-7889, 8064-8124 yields 0.02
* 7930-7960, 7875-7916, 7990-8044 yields 0.01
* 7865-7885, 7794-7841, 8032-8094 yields -0.02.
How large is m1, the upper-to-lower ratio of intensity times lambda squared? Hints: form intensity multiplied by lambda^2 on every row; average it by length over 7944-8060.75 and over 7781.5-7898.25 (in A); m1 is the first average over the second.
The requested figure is 1.00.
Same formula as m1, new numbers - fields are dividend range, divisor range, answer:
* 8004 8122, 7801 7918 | 1.00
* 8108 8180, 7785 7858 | 1.00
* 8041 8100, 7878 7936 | 1.00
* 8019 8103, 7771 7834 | 1.00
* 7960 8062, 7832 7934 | 1.00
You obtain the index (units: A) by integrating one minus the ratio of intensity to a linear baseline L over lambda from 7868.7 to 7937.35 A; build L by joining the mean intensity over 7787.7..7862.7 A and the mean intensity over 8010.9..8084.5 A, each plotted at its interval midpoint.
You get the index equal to 0.3 A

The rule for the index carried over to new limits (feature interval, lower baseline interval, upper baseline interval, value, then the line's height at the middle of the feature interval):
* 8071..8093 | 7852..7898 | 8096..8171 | 0.3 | 69.2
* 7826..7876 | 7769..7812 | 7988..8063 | -0.5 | 73.5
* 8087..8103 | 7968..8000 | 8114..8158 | 0.1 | 68.8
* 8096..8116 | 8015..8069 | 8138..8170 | 0.1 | 68.7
